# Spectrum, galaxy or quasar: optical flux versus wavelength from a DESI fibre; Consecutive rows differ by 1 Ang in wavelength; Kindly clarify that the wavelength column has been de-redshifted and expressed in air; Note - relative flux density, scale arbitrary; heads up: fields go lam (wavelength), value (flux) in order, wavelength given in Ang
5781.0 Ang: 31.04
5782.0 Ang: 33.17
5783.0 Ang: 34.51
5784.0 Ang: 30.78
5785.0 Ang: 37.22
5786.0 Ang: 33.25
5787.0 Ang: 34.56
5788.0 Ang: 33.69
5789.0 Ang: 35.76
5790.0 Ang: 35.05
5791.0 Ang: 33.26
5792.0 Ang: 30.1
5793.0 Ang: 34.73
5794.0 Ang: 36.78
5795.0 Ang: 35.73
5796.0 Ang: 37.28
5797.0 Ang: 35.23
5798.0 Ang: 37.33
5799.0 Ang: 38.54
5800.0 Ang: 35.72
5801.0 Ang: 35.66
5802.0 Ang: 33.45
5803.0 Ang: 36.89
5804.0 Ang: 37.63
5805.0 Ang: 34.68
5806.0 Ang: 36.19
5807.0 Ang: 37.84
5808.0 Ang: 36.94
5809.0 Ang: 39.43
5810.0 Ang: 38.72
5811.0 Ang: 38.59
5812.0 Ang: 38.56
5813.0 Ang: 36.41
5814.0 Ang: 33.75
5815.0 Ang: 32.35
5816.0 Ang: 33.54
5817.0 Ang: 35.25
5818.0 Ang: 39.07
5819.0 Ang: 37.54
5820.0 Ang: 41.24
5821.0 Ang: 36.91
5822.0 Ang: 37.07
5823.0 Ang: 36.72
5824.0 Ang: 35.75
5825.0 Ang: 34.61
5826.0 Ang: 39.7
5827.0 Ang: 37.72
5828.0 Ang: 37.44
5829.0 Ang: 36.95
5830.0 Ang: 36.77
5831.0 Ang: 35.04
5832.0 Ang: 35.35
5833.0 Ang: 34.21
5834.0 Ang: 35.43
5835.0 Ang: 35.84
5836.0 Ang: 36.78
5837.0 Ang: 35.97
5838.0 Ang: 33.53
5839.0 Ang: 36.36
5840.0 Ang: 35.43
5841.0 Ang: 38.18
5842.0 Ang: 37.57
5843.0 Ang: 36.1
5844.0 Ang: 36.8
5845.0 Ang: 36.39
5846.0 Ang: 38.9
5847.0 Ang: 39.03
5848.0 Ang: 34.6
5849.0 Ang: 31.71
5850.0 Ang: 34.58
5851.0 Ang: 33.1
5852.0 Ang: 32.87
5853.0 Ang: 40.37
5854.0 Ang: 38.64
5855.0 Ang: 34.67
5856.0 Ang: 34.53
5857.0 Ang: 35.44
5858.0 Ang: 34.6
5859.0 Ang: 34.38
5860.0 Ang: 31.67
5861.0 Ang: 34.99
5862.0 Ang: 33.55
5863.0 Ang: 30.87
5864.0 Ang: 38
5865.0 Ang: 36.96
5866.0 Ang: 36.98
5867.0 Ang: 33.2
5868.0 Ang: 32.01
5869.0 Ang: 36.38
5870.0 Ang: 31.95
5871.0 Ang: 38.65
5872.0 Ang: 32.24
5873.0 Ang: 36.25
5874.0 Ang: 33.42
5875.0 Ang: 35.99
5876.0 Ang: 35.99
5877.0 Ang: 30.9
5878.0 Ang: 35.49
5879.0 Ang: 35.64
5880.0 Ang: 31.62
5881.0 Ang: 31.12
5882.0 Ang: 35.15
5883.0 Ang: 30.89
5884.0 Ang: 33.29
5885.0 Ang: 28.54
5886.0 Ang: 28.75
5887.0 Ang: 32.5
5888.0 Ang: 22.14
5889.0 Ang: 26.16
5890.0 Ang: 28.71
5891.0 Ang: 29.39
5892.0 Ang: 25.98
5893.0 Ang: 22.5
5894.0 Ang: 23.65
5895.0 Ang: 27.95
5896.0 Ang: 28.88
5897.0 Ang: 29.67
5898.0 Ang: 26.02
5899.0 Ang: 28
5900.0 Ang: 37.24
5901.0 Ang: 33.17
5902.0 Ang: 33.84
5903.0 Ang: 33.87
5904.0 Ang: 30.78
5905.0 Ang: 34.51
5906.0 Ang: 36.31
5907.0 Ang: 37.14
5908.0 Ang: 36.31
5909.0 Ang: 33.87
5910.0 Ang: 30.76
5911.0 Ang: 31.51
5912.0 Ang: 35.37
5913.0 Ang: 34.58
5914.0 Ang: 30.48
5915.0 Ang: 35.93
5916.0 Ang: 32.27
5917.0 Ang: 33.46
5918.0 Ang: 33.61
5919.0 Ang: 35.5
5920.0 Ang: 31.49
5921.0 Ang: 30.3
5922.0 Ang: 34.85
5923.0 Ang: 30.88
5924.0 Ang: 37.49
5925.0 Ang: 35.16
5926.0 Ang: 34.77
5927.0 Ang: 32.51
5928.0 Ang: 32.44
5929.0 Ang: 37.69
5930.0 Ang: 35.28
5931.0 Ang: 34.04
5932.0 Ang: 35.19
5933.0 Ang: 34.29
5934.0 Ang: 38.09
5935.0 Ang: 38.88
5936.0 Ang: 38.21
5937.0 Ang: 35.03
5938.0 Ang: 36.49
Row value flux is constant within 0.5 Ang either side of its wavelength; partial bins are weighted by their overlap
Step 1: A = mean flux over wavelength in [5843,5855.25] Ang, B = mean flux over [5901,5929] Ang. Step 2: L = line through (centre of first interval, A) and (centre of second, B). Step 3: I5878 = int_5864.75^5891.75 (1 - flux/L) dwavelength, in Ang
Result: 2.0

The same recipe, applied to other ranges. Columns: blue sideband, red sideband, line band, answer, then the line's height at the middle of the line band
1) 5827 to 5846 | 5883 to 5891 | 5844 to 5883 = -3.1 Ang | 32.2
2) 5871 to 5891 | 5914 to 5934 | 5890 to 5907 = 1.3 Ang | 32.8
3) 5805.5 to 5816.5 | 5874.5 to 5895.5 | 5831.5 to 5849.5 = -1.1 Ang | 34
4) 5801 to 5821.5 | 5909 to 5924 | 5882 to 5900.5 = 3.0 Ang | 34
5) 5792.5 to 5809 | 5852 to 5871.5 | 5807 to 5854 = -0.9 Ang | 35.8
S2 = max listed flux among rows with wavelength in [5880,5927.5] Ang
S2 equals 37.49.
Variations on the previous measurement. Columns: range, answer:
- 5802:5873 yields 41.24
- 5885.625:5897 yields 32.5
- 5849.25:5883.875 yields 40.37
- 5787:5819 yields 39.43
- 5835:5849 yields 39.03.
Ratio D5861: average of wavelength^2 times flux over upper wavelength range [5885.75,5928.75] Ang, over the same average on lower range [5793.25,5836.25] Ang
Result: 0.90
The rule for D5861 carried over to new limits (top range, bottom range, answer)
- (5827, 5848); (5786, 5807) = 1.04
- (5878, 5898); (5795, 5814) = 0.81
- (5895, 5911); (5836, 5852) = 0.93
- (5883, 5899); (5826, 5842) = 0.78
